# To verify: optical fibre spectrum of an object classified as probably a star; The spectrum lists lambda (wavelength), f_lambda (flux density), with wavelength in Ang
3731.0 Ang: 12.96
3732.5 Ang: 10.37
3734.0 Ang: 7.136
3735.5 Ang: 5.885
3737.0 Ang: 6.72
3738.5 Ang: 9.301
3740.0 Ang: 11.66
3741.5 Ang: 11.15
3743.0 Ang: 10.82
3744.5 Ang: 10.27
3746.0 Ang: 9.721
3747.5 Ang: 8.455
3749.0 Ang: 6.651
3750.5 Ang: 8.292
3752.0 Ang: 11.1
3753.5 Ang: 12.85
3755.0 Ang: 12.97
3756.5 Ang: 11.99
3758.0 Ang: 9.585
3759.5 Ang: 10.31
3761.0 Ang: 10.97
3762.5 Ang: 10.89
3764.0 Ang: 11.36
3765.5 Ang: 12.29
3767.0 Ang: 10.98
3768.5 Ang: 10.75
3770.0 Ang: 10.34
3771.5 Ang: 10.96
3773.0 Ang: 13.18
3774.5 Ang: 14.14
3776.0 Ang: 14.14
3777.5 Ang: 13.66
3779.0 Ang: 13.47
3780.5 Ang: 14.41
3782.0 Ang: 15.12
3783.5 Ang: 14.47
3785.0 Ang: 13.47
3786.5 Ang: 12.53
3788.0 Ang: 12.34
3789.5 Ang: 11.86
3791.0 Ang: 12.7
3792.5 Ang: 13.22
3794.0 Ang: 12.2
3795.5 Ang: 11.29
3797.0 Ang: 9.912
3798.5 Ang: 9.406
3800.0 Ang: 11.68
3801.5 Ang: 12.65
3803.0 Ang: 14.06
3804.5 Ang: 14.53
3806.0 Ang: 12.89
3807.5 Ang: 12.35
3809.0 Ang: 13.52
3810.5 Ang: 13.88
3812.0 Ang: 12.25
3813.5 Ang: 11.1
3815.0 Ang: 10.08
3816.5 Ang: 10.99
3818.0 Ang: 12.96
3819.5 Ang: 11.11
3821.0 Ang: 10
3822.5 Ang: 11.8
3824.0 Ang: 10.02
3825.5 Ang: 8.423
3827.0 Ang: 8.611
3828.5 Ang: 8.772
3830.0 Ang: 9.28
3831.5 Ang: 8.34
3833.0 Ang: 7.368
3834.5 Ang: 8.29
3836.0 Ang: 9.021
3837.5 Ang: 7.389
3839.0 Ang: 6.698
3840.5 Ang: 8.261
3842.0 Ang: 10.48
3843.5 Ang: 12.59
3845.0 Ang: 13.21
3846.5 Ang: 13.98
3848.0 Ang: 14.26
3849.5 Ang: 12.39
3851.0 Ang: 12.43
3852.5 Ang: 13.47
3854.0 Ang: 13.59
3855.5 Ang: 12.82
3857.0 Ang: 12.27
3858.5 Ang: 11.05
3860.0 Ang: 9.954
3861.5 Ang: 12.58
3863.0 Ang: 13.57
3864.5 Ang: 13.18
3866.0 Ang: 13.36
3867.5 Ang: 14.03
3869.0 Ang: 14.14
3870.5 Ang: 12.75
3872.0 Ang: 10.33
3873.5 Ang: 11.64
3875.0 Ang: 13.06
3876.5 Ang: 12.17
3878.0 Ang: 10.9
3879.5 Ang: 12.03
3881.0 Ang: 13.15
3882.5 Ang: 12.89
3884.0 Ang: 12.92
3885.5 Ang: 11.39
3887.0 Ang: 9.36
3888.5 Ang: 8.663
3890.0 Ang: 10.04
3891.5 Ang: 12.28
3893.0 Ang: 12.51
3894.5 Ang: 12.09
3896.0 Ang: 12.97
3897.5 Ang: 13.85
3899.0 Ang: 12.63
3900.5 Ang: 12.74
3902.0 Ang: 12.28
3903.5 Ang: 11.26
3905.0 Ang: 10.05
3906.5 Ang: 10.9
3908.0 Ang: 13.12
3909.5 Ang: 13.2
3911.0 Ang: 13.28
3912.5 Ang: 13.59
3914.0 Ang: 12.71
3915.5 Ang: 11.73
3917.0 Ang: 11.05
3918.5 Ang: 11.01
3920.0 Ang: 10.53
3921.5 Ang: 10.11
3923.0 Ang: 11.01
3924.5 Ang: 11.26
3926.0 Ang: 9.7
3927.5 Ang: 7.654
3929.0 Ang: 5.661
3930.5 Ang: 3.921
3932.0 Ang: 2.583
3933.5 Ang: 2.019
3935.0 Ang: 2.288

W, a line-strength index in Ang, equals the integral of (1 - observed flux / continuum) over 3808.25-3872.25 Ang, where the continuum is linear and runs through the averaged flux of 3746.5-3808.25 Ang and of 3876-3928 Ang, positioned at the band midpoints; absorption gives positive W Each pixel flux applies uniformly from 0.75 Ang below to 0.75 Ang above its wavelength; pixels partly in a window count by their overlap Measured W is 2.8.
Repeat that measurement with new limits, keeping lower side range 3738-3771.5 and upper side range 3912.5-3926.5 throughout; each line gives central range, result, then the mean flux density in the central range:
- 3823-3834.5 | 2.3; 8.73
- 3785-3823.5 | -4.6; 12.1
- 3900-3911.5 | -1.0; 12.1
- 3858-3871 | -2.1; 12.8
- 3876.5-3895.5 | -0.9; 11.6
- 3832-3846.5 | 1.9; 9.48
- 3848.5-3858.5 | -1.6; 12.7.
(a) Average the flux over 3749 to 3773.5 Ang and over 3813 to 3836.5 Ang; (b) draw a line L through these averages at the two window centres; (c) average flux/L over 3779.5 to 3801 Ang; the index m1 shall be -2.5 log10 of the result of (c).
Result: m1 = -0.19 mag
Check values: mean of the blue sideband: 11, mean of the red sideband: 9.75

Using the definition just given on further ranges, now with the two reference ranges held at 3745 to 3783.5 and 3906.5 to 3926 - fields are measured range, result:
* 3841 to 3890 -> -0.05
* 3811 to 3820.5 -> 0.02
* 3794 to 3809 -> -0.05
